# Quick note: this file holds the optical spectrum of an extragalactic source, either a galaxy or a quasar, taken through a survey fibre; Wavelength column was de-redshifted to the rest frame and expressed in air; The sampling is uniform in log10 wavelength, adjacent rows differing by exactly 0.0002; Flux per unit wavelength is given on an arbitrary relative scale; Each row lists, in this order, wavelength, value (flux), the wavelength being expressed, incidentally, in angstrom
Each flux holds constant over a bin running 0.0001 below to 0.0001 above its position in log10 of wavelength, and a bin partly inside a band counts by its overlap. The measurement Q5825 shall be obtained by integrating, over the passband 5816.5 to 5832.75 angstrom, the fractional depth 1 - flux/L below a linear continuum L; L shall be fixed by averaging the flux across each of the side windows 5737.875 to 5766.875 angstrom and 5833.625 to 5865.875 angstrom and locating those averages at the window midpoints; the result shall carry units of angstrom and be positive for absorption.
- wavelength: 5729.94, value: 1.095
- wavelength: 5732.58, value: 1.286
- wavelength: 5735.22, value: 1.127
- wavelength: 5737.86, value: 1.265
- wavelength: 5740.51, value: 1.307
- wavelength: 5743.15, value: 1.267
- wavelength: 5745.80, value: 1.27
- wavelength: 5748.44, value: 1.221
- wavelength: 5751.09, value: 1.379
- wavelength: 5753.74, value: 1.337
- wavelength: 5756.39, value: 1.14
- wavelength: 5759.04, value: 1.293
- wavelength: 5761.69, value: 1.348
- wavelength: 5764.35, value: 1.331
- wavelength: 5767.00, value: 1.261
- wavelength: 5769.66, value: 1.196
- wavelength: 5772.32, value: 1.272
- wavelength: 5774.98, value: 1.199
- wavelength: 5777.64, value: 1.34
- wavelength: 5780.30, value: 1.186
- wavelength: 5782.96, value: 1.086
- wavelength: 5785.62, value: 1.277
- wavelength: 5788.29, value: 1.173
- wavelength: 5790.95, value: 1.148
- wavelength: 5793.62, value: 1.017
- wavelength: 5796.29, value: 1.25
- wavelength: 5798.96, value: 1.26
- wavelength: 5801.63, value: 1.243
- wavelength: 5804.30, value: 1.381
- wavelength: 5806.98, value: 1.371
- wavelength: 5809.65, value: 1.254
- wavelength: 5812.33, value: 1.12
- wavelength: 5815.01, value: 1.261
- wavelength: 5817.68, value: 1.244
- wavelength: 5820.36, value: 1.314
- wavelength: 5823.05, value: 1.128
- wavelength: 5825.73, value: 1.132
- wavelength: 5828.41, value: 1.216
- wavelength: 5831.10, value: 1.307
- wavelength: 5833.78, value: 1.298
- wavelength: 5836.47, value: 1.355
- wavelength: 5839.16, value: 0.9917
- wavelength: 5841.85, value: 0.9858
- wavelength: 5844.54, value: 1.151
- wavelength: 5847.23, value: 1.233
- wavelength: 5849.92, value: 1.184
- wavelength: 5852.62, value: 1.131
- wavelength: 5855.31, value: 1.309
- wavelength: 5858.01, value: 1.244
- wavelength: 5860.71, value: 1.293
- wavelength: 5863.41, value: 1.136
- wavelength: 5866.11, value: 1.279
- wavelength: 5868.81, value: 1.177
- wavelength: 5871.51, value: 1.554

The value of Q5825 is -0.11 angstrom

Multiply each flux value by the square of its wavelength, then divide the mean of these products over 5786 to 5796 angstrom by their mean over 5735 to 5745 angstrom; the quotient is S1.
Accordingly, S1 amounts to 0.93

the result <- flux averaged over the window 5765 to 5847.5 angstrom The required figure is 1.22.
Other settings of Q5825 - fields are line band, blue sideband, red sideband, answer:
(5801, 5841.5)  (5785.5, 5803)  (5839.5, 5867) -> -1.58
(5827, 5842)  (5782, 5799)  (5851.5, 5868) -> 0.00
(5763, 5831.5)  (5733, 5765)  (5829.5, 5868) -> 0.68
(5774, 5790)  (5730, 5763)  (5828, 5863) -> 0.43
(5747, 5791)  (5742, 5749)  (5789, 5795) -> -2.83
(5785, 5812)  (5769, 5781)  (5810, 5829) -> -0.21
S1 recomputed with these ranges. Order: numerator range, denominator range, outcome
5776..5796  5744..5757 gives 0.94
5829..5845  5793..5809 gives 0.95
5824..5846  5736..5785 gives 0.96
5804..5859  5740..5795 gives 1.00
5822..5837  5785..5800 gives 1.06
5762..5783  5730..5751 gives 1.01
